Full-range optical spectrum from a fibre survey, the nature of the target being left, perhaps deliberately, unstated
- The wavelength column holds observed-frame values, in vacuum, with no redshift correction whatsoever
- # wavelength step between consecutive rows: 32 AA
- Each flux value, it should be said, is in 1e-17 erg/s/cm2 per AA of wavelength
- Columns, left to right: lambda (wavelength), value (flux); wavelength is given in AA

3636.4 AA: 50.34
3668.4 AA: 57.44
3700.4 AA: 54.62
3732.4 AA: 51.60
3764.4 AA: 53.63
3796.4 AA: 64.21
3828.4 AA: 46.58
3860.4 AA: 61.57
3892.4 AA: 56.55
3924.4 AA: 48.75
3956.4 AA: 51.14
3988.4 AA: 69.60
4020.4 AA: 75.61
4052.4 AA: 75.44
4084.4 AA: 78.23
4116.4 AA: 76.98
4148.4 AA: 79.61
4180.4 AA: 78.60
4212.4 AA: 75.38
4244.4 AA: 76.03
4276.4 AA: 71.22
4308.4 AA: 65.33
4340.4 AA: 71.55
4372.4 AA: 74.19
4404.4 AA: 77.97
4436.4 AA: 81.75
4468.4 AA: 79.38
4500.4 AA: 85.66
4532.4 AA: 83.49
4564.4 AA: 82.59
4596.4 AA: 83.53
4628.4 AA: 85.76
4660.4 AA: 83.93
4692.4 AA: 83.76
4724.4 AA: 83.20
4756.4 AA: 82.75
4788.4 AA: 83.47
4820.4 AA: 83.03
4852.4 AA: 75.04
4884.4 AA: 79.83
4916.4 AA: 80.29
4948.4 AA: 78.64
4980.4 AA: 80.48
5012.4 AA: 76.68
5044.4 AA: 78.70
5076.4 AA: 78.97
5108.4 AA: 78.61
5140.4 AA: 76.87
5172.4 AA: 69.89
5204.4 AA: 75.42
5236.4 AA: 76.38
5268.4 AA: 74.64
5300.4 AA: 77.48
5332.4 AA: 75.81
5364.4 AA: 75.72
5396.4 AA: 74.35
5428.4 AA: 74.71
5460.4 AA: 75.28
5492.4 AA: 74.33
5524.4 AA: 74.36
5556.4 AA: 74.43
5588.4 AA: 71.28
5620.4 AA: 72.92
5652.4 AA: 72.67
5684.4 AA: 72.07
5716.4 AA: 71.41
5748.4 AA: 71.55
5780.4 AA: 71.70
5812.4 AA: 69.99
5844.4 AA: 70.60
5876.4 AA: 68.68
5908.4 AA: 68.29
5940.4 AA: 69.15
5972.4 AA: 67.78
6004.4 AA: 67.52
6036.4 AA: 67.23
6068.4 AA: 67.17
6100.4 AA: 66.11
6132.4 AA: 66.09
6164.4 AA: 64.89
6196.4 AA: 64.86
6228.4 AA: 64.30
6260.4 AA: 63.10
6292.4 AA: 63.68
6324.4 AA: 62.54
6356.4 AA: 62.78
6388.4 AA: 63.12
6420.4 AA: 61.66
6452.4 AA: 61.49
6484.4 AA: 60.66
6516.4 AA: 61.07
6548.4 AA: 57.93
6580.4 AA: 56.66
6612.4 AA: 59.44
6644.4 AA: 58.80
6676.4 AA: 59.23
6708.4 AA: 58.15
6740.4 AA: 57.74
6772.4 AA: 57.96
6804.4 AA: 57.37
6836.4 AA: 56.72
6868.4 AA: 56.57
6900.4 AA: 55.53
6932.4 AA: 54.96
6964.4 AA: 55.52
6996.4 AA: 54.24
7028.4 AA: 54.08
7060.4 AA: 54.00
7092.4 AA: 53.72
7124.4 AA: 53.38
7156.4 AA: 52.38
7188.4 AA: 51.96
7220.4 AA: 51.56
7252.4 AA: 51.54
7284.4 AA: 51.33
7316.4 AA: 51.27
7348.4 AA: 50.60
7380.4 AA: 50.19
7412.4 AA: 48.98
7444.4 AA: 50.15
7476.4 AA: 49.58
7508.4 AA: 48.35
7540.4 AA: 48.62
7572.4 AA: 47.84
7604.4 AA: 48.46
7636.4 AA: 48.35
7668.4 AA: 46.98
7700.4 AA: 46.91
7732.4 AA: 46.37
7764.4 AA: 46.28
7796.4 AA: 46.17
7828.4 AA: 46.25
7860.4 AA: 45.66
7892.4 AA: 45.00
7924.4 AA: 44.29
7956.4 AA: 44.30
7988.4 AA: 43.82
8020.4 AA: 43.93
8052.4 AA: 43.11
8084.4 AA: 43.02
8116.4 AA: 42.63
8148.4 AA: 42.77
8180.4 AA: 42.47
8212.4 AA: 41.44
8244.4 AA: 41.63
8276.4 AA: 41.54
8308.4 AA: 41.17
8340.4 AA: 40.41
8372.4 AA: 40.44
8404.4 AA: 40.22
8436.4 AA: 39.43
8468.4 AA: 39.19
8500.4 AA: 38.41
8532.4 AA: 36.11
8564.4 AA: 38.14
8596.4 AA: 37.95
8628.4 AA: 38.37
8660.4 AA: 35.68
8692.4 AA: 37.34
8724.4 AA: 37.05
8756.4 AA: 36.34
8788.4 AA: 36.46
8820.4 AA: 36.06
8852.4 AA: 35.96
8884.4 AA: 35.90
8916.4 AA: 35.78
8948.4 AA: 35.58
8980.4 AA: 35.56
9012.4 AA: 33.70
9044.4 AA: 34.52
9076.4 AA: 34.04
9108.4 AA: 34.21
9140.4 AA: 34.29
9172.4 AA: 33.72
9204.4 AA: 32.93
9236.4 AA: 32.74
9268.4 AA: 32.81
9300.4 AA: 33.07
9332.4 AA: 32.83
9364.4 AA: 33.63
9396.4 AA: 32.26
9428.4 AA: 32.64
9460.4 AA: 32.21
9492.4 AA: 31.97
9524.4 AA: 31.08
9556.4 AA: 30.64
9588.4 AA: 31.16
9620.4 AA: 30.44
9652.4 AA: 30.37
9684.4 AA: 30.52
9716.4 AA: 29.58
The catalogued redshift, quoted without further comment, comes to 0.00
